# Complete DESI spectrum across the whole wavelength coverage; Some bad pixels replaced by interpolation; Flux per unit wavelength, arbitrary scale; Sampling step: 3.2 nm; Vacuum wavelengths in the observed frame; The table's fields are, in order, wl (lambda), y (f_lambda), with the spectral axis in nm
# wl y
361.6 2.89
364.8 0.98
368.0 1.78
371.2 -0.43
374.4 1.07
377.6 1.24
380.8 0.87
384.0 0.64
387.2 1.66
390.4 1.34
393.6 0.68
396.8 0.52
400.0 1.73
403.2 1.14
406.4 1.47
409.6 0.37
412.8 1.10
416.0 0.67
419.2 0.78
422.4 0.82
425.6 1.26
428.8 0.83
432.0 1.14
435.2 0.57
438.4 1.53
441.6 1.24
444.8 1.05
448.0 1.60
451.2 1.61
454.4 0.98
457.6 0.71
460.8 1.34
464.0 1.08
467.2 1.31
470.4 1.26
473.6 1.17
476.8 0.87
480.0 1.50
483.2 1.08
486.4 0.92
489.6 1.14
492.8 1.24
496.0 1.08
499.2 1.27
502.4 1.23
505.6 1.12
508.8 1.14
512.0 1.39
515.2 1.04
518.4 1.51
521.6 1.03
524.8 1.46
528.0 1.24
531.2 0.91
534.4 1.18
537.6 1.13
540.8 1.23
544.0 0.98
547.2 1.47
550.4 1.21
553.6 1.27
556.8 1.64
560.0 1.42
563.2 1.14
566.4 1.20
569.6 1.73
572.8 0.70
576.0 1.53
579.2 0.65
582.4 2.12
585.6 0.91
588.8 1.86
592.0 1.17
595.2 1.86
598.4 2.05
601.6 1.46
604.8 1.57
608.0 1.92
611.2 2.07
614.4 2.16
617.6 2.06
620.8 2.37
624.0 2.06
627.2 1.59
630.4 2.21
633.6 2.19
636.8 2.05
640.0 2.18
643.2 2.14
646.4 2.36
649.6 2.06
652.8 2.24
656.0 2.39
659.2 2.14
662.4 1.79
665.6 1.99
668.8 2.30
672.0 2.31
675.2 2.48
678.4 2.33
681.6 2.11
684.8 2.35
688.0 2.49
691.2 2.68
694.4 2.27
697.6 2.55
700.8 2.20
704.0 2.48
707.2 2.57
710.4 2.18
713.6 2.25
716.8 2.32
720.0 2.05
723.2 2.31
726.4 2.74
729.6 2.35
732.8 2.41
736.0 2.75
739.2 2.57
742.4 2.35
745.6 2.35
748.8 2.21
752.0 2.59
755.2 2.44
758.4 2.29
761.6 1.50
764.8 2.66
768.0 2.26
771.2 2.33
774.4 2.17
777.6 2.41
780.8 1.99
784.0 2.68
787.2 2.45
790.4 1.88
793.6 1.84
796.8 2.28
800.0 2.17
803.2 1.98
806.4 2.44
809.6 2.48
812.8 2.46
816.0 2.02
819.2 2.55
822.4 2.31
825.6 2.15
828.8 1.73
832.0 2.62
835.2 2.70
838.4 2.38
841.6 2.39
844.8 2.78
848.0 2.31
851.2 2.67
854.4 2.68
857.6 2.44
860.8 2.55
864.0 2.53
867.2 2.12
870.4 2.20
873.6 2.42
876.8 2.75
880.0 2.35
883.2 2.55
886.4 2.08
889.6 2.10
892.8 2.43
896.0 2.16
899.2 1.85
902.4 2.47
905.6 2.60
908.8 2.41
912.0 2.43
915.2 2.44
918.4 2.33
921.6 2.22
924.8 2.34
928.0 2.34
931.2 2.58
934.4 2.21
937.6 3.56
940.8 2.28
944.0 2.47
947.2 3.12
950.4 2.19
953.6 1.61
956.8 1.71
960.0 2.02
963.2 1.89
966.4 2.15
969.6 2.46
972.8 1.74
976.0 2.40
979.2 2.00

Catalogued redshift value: 0.53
